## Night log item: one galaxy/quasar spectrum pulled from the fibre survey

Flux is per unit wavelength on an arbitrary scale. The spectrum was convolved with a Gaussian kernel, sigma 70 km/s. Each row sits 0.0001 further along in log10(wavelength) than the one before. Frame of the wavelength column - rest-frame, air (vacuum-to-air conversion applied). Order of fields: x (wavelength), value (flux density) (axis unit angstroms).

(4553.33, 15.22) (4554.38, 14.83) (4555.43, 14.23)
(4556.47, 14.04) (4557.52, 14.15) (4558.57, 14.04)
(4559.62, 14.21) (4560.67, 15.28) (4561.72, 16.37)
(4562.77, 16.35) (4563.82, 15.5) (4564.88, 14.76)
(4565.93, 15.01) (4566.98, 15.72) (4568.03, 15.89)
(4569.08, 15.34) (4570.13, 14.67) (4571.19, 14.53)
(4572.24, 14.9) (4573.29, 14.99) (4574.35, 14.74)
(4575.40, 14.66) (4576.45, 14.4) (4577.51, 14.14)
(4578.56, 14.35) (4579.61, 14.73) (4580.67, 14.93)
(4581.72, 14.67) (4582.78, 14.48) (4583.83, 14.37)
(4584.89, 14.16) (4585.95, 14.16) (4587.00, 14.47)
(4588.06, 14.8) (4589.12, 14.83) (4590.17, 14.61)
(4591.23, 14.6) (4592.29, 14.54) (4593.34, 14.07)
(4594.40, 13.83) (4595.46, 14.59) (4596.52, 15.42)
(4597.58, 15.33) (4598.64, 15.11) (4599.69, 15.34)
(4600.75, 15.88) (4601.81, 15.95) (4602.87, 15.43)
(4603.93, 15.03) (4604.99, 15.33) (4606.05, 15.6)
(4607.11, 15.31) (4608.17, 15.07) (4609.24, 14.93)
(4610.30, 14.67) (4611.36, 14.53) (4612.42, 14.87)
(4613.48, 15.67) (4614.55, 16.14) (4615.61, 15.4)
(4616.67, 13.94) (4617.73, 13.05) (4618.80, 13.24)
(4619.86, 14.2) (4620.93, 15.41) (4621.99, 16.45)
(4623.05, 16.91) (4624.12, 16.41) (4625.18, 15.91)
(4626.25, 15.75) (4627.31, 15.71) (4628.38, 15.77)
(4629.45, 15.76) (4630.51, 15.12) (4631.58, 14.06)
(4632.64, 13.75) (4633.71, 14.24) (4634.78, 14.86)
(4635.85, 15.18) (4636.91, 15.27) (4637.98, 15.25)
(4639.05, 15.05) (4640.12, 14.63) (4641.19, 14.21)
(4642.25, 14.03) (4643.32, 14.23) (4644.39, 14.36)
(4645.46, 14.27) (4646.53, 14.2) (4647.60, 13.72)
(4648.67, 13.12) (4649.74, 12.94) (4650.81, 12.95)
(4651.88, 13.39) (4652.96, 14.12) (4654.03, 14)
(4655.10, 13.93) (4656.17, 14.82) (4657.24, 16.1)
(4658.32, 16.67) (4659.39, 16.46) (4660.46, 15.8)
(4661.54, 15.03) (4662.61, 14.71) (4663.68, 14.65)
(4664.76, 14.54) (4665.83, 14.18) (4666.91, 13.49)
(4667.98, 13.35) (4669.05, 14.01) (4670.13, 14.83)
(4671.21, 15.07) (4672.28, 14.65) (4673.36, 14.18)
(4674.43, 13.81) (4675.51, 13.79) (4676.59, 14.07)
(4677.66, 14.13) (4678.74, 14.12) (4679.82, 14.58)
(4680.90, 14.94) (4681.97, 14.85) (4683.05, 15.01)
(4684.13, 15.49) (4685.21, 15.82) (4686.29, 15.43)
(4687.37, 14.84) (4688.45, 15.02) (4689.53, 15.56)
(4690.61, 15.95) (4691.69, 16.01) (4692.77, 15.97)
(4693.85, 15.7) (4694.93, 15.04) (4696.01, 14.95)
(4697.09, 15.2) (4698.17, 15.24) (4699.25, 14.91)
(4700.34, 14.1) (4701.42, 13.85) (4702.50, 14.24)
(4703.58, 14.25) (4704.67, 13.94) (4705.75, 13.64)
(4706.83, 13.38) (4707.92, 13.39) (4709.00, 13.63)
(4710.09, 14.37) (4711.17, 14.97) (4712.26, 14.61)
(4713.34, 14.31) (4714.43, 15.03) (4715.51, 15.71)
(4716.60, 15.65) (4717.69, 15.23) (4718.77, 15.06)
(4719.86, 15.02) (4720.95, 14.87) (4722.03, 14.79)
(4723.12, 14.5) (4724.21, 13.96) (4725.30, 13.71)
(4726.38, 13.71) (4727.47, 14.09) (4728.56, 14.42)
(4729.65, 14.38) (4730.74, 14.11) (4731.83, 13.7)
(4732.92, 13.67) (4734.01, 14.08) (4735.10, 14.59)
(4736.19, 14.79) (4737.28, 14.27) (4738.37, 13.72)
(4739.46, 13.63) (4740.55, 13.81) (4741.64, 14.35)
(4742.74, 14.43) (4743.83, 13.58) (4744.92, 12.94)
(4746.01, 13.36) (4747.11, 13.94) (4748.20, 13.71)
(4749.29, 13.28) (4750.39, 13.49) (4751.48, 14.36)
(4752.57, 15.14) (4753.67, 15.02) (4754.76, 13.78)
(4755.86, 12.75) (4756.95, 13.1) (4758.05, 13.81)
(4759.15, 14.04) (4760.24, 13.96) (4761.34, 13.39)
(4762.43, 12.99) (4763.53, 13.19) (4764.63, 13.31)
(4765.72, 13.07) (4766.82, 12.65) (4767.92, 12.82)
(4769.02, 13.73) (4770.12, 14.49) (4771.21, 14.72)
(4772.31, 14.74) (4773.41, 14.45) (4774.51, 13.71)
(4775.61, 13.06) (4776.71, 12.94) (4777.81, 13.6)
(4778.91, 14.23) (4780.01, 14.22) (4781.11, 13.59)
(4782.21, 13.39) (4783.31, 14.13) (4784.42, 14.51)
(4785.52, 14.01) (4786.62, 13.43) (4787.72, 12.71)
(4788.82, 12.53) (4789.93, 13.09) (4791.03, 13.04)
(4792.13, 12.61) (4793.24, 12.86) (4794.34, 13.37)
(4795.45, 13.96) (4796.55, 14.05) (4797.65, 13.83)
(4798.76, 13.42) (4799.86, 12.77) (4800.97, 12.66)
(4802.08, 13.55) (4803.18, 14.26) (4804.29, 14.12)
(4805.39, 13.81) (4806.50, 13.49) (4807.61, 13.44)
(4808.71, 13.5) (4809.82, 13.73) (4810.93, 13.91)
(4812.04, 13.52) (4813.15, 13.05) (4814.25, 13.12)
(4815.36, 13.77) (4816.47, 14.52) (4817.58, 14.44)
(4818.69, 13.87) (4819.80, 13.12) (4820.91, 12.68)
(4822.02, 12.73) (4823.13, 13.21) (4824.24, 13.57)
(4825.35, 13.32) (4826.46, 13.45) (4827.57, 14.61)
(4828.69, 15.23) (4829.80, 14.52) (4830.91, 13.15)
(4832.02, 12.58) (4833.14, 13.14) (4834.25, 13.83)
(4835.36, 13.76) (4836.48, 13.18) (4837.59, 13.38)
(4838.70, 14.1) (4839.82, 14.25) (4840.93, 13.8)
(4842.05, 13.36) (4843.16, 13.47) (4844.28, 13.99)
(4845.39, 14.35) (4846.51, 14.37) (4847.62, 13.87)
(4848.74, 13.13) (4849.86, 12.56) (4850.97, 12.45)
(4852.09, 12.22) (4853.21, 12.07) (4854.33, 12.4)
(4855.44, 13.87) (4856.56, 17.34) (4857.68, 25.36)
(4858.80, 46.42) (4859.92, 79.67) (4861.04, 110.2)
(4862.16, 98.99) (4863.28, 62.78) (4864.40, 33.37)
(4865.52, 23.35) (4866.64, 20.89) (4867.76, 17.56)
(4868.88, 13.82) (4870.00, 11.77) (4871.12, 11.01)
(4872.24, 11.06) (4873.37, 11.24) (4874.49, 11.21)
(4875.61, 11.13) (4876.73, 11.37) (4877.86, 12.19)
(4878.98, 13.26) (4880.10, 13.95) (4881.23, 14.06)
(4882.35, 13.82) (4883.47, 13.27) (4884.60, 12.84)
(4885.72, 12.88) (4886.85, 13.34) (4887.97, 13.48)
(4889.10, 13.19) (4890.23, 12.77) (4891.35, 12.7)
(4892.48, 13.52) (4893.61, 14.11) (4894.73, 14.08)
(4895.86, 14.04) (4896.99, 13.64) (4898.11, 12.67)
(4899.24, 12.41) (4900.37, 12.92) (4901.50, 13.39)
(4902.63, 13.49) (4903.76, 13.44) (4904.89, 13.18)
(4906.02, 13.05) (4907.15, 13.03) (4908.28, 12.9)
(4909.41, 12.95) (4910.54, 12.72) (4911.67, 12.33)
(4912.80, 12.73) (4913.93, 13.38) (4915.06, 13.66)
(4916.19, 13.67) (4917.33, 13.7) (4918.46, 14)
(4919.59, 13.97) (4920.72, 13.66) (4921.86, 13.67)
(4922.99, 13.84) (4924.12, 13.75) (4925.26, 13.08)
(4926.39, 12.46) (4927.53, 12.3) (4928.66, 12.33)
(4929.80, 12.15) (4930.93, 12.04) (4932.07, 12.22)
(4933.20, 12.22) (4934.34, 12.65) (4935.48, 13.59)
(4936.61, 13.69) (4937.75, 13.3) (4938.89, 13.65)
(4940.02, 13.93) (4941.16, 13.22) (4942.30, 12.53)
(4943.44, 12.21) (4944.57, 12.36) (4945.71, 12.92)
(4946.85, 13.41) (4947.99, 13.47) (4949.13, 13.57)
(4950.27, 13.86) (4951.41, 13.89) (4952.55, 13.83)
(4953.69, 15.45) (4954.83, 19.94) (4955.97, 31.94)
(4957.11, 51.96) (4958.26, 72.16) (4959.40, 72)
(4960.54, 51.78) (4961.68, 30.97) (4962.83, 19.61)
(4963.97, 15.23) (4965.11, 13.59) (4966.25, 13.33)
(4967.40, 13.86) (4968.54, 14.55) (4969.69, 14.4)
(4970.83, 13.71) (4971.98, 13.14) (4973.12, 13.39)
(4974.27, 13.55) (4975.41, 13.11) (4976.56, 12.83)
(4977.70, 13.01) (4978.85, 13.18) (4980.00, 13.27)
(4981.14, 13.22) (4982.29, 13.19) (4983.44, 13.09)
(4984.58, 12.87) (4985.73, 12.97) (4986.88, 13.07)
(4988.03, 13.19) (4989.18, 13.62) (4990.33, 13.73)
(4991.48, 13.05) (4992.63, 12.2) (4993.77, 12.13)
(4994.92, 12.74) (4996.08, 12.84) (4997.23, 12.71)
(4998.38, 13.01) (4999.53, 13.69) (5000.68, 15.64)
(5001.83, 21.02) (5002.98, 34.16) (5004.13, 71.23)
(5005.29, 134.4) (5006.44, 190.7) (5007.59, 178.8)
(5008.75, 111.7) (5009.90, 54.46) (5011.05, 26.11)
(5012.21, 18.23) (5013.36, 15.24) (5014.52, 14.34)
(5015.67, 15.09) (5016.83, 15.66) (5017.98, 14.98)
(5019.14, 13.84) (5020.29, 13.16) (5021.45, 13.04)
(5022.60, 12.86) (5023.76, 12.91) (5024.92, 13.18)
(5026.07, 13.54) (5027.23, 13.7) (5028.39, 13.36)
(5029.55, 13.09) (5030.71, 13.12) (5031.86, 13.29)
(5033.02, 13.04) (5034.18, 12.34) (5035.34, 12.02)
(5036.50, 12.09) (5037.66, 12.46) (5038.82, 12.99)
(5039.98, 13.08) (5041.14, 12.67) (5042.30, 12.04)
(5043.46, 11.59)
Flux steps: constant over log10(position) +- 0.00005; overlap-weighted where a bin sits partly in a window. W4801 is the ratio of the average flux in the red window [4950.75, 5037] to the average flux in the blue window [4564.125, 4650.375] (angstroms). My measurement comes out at 1.8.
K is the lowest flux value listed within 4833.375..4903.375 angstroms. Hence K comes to 11.01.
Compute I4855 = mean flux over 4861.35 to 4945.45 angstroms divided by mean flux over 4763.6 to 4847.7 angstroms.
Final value 1.15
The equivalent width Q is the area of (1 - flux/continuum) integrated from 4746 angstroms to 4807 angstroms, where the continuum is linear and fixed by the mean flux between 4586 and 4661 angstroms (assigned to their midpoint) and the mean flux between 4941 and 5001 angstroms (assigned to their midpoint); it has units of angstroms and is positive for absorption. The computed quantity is 9.9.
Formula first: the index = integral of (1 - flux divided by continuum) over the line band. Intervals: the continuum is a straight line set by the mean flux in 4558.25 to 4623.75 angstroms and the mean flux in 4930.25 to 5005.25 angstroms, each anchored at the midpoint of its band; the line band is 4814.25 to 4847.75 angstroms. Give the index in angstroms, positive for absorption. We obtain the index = 7.5 angstroms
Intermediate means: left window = 14.9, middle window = 13.7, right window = 19.2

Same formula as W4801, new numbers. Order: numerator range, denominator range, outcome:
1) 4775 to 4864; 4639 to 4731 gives 1.23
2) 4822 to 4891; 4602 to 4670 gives 1.32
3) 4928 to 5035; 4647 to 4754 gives 1.63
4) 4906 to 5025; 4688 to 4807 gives 1.61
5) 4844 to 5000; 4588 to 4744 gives 1.21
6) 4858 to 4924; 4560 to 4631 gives 1.29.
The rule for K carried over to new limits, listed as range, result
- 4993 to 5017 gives 12.13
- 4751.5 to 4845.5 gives 12.53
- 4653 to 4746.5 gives 12.94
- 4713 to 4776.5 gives 12.65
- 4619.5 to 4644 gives 13.75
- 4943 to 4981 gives 12.21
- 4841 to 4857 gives 12.07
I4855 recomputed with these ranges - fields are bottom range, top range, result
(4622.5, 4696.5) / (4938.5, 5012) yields 1.91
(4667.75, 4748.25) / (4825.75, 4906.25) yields 1.28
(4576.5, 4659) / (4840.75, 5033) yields 1.44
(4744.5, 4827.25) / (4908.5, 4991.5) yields 1.23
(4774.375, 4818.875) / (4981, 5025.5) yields 2.35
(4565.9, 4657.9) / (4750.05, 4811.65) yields 0.92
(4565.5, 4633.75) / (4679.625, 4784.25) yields 0.95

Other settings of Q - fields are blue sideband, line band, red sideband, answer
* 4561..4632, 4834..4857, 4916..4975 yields 4.85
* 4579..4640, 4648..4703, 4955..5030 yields 8.05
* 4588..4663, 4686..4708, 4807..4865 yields 2.61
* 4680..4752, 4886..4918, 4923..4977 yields 8.01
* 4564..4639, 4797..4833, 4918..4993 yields 5.81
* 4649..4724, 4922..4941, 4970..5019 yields 9.86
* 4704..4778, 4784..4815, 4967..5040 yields 5.52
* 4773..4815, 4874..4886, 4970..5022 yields 4.43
